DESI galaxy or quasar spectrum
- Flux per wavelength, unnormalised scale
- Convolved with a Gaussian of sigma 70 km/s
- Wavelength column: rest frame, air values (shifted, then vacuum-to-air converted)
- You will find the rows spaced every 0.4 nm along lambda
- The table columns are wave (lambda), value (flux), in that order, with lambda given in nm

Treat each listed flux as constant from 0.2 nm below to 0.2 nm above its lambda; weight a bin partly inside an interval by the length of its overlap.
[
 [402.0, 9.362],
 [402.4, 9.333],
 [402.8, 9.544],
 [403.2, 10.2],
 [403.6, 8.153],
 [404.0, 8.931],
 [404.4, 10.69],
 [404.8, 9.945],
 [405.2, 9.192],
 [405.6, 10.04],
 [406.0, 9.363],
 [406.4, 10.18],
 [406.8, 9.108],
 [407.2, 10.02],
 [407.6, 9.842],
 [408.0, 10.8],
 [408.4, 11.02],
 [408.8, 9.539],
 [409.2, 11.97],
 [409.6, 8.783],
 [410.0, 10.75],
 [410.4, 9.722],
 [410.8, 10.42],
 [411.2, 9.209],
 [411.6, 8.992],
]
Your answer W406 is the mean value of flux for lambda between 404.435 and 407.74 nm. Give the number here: 9.76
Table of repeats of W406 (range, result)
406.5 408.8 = 10.1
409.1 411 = 10.2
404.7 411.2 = 10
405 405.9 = 9.59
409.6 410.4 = 10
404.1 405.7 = 9.9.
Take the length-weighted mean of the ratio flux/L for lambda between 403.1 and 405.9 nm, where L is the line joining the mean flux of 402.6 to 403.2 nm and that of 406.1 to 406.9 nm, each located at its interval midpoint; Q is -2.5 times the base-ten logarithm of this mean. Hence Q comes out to 0.02 mag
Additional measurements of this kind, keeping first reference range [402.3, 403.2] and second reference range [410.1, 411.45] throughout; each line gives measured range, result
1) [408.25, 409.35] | -0.11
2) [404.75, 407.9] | 0.00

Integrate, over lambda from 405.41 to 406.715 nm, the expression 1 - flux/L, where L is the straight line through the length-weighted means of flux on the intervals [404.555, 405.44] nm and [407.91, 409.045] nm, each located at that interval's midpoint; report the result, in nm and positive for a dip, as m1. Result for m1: 0.01 nm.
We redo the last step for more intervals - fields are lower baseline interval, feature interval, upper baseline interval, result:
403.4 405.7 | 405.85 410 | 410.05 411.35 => -0.17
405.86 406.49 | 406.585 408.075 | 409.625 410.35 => -0.01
